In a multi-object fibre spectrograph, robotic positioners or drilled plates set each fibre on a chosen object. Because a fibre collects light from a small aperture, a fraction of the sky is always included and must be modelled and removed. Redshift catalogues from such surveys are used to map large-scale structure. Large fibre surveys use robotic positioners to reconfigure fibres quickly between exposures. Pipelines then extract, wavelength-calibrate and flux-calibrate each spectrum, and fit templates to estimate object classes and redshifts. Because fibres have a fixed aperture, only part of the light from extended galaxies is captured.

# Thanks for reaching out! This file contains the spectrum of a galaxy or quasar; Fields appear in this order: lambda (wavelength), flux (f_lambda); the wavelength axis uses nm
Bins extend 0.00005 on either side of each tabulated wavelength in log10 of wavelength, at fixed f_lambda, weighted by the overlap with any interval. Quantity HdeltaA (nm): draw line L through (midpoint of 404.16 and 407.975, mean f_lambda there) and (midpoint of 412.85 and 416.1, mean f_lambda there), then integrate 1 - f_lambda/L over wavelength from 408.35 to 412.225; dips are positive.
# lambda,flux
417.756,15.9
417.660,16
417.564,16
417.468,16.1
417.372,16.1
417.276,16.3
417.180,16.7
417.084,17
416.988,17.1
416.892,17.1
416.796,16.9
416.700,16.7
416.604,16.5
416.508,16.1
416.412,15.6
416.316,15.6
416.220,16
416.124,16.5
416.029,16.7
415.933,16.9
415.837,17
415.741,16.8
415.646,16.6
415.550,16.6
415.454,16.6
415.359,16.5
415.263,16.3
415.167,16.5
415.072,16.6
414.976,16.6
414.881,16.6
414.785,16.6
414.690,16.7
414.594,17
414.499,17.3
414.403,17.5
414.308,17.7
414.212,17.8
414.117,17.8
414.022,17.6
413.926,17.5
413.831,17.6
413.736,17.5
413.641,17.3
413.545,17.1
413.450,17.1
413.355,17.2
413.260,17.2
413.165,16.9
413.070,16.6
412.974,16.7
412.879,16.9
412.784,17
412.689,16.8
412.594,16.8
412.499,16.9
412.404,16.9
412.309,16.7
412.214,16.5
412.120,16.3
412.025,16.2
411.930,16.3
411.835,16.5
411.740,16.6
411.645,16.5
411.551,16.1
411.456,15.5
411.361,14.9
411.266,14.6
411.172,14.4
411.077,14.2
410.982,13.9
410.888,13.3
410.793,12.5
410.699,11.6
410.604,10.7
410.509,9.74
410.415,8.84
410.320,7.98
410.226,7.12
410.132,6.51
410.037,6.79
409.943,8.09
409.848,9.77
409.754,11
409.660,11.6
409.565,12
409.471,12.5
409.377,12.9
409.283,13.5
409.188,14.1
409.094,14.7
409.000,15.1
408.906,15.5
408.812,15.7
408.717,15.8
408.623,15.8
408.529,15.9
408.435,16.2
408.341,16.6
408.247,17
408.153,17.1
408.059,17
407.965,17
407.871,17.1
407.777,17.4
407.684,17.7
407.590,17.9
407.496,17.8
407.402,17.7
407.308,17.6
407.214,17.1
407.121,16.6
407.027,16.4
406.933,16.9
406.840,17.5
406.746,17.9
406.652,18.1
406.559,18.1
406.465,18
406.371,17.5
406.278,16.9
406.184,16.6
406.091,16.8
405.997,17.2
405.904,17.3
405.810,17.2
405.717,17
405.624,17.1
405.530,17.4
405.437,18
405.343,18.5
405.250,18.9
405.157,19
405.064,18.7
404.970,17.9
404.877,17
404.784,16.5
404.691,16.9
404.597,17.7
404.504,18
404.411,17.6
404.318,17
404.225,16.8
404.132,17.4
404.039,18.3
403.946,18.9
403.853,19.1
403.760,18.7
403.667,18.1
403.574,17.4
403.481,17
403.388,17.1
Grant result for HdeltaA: 0.892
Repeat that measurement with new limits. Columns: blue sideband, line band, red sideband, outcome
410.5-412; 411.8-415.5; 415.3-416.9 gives -0.37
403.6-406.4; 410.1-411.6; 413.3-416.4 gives 0.45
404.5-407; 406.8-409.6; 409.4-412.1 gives -0.19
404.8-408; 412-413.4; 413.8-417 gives 0.02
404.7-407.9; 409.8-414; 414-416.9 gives 0.61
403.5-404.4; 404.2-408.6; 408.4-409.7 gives -0.32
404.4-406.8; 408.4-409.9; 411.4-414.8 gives 0.30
